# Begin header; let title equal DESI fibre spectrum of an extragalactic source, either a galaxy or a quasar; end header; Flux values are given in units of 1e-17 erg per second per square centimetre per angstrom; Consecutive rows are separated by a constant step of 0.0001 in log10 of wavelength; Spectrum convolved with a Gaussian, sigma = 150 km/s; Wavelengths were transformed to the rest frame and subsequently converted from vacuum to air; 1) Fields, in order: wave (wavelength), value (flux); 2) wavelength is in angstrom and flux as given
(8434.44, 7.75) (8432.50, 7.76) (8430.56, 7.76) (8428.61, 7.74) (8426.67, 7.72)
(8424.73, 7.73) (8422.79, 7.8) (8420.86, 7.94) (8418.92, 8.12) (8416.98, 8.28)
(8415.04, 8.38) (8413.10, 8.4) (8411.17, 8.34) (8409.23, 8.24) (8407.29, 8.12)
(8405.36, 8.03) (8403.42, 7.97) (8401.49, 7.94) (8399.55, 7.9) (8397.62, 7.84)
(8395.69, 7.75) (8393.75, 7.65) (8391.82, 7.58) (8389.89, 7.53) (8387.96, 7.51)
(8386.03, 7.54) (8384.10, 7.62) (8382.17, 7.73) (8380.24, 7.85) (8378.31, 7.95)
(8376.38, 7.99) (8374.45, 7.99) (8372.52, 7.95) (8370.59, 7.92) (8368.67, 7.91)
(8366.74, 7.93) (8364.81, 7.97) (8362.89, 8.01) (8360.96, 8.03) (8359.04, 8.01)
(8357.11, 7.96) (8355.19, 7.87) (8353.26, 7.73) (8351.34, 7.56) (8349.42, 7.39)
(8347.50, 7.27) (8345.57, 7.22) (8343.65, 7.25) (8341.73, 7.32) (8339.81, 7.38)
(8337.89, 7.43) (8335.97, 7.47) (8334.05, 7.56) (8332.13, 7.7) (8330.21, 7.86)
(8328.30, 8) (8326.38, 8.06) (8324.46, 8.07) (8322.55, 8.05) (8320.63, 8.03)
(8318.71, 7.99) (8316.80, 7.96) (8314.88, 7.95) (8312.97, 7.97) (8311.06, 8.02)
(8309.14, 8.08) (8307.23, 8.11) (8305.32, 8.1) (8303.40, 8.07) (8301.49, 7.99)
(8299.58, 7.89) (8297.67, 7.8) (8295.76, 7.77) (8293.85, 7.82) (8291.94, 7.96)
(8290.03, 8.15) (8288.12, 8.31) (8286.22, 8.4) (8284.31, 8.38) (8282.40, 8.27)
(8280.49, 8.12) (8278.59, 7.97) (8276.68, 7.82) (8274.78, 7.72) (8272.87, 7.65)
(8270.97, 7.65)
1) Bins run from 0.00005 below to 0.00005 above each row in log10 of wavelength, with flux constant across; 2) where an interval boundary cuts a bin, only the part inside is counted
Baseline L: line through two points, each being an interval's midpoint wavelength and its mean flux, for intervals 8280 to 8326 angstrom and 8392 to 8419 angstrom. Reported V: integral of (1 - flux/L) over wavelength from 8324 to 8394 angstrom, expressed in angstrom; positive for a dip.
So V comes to 2.9 angstrom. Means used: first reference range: 8.05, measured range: 7.72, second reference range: 8.05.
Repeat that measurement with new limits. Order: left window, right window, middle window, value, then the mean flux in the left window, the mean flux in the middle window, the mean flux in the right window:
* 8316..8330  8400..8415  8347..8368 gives 0.7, 8.02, 7.81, 8.15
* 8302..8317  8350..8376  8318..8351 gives 1.4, 8.03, 7.64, 7.9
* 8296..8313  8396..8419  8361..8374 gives 0.2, 8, 7.95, 8.12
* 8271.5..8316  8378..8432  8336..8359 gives 1.3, 8.01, 7.51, 7.89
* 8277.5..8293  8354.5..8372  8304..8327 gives 0.2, 8.19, 8.03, 7.96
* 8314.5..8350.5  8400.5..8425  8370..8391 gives 0.4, 7.68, 7.78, 8.11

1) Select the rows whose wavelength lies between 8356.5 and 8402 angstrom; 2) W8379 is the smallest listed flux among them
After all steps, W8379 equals 7.51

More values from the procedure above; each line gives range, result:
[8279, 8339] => 7.43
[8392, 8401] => 7.65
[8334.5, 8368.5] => 7.22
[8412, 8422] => 7.94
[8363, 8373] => 7.91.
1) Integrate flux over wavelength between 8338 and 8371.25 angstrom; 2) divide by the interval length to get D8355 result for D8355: 7.68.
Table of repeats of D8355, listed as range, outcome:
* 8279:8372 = 7.88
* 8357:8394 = 7.83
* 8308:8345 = 7.79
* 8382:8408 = 7.77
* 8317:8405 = 7.76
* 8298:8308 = 8.01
